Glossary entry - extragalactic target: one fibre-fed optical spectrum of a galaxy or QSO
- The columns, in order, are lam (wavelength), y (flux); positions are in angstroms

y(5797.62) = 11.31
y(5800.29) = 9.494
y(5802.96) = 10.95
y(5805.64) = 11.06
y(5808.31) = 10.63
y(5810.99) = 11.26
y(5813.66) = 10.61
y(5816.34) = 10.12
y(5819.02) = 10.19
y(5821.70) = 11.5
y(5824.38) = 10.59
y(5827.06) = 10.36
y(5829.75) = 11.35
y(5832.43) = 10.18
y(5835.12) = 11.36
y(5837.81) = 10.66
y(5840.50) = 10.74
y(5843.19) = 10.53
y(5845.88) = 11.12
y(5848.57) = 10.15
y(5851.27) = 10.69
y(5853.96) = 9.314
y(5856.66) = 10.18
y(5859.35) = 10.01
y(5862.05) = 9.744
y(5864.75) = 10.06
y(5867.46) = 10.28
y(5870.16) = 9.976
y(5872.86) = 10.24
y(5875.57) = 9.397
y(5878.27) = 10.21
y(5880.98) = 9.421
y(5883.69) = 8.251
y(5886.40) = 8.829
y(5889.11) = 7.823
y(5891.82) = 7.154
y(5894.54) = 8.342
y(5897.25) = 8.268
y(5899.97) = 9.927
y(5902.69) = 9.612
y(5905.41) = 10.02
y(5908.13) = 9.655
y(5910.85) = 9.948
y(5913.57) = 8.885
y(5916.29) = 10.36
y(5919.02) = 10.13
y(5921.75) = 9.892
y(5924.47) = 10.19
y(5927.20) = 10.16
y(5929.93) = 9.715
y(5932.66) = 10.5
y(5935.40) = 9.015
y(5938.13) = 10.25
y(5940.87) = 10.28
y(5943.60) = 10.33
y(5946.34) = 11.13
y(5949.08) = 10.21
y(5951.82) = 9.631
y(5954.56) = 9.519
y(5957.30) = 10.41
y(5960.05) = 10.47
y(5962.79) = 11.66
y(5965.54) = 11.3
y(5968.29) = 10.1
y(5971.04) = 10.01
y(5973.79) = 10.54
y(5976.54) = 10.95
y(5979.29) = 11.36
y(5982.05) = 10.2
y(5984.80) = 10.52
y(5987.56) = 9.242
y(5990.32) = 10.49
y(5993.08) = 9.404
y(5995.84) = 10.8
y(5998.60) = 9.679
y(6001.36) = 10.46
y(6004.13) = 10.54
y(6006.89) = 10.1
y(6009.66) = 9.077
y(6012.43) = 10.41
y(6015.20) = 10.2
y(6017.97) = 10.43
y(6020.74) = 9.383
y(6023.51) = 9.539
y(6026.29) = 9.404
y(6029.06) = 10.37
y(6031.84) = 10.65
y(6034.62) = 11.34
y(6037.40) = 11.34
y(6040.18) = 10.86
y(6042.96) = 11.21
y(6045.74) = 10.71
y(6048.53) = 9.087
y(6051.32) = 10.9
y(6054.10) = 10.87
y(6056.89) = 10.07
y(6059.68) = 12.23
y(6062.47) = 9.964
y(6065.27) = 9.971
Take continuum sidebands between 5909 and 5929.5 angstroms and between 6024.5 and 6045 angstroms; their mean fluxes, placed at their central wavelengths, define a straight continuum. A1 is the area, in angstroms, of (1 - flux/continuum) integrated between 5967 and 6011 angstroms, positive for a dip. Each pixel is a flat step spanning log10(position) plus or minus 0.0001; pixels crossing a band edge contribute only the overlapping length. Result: 0.8 angstroms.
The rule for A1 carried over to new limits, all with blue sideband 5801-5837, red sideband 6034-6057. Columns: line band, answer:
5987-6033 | 3.0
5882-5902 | 4.3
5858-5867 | 0.7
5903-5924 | 1.8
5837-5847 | 0.0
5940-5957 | 0.9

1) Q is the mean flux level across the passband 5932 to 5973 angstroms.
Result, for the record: 10.3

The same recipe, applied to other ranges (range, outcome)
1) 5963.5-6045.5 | 10.4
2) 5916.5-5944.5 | 10.1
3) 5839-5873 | 10.2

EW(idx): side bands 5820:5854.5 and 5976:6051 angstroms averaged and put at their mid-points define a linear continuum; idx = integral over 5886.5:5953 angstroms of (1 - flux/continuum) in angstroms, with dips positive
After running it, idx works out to 5.5 angstroms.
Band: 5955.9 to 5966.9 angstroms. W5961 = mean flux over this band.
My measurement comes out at 11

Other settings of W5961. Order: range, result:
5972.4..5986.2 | 10.7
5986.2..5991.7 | 9.86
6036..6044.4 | 11.1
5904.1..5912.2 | 9.88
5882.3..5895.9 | 8.08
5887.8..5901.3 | 8.3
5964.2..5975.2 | 10.5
